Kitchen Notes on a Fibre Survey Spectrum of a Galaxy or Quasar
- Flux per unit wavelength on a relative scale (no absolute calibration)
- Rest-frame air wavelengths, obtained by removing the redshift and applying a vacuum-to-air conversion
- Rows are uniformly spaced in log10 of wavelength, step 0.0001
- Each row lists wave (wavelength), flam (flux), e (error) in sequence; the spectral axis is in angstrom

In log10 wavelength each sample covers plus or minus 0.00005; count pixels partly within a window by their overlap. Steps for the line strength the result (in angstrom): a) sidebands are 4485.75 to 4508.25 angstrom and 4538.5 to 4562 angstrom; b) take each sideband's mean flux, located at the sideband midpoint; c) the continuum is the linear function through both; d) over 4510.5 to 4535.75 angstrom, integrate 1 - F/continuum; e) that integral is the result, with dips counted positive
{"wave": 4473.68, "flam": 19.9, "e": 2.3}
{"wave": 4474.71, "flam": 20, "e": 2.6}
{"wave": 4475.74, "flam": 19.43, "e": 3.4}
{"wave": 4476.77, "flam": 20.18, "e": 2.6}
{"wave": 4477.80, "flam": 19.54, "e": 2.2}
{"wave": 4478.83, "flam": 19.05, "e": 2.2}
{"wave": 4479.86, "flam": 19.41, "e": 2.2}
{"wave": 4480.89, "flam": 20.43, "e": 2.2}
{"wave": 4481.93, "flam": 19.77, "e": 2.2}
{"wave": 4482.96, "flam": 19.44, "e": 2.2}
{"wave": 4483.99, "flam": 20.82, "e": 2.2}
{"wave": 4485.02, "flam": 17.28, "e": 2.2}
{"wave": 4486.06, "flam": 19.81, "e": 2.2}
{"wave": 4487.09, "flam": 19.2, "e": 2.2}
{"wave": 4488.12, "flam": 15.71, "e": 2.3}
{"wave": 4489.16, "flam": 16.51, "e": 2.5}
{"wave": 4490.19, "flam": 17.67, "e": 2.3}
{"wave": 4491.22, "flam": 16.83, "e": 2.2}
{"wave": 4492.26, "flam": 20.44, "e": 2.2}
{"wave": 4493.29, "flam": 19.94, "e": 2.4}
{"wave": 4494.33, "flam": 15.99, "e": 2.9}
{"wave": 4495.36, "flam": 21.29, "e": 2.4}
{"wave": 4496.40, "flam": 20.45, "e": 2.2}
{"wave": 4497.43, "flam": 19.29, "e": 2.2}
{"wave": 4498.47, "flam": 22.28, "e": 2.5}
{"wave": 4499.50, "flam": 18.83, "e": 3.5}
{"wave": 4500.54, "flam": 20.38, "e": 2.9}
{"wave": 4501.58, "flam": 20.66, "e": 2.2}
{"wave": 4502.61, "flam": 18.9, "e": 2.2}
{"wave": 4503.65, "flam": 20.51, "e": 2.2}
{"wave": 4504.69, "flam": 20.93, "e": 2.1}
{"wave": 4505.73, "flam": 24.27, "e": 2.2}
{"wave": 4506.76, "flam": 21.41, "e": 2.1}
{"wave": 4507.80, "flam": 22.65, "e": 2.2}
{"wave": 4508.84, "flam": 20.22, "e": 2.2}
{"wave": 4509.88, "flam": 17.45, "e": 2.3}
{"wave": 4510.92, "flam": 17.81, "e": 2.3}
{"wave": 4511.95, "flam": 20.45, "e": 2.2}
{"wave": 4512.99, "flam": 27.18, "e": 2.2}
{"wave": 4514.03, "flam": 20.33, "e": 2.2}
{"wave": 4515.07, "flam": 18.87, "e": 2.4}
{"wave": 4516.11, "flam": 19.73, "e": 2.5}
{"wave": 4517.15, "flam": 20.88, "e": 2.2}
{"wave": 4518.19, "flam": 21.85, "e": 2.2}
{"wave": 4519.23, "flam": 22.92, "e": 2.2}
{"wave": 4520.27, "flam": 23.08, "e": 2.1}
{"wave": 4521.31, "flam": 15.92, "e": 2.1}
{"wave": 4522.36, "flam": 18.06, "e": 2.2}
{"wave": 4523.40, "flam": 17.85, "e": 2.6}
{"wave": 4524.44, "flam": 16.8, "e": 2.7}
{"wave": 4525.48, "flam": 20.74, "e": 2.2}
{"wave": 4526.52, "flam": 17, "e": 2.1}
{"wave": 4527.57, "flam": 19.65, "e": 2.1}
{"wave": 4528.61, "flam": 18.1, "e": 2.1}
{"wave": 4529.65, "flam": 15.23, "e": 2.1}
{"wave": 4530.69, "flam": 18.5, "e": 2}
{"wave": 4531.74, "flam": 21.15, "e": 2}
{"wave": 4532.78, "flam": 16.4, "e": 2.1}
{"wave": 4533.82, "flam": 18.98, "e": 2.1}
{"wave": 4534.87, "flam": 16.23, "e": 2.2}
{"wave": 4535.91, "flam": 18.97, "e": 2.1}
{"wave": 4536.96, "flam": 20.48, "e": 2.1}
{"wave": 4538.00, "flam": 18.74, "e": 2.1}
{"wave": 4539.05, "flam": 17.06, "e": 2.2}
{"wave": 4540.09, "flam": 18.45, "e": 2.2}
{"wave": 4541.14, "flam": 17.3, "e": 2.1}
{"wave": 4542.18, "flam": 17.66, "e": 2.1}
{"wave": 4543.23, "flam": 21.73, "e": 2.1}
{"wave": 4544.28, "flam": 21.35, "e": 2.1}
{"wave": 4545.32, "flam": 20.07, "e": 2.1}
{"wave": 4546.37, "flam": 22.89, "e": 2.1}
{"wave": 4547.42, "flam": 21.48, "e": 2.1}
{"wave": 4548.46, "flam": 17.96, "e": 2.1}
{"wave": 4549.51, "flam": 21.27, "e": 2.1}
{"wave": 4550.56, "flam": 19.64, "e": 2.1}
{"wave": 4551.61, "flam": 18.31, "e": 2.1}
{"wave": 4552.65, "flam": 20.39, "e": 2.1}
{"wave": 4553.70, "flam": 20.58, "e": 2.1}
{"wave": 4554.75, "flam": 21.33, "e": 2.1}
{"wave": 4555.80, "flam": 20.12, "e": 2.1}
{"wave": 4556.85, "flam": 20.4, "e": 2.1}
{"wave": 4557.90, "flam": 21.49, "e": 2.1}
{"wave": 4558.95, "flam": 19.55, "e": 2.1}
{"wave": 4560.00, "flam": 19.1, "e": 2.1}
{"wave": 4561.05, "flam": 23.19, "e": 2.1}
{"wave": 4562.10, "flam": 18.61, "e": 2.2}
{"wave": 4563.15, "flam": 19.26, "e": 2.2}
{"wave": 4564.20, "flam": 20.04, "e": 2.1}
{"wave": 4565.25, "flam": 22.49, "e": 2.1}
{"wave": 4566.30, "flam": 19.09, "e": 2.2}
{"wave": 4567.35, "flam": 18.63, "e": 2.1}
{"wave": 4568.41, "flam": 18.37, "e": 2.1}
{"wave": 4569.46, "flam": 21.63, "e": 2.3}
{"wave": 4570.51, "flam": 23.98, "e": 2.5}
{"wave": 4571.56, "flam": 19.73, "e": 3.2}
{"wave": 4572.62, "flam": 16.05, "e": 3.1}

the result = 0.7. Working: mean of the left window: 19.7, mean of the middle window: 19.3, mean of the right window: 20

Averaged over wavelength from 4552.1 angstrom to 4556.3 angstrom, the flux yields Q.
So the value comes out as 20.6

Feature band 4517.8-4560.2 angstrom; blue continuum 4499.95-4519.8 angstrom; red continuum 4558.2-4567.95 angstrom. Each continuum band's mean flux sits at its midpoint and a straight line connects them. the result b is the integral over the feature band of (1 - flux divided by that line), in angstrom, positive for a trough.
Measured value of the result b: 2.1 angstrom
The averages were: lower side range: 20.9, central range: 19.4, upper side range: 20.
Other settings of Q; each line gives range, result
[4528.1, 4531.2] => 17.3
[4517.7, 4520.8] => 22.6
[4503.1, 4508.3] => 21.9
